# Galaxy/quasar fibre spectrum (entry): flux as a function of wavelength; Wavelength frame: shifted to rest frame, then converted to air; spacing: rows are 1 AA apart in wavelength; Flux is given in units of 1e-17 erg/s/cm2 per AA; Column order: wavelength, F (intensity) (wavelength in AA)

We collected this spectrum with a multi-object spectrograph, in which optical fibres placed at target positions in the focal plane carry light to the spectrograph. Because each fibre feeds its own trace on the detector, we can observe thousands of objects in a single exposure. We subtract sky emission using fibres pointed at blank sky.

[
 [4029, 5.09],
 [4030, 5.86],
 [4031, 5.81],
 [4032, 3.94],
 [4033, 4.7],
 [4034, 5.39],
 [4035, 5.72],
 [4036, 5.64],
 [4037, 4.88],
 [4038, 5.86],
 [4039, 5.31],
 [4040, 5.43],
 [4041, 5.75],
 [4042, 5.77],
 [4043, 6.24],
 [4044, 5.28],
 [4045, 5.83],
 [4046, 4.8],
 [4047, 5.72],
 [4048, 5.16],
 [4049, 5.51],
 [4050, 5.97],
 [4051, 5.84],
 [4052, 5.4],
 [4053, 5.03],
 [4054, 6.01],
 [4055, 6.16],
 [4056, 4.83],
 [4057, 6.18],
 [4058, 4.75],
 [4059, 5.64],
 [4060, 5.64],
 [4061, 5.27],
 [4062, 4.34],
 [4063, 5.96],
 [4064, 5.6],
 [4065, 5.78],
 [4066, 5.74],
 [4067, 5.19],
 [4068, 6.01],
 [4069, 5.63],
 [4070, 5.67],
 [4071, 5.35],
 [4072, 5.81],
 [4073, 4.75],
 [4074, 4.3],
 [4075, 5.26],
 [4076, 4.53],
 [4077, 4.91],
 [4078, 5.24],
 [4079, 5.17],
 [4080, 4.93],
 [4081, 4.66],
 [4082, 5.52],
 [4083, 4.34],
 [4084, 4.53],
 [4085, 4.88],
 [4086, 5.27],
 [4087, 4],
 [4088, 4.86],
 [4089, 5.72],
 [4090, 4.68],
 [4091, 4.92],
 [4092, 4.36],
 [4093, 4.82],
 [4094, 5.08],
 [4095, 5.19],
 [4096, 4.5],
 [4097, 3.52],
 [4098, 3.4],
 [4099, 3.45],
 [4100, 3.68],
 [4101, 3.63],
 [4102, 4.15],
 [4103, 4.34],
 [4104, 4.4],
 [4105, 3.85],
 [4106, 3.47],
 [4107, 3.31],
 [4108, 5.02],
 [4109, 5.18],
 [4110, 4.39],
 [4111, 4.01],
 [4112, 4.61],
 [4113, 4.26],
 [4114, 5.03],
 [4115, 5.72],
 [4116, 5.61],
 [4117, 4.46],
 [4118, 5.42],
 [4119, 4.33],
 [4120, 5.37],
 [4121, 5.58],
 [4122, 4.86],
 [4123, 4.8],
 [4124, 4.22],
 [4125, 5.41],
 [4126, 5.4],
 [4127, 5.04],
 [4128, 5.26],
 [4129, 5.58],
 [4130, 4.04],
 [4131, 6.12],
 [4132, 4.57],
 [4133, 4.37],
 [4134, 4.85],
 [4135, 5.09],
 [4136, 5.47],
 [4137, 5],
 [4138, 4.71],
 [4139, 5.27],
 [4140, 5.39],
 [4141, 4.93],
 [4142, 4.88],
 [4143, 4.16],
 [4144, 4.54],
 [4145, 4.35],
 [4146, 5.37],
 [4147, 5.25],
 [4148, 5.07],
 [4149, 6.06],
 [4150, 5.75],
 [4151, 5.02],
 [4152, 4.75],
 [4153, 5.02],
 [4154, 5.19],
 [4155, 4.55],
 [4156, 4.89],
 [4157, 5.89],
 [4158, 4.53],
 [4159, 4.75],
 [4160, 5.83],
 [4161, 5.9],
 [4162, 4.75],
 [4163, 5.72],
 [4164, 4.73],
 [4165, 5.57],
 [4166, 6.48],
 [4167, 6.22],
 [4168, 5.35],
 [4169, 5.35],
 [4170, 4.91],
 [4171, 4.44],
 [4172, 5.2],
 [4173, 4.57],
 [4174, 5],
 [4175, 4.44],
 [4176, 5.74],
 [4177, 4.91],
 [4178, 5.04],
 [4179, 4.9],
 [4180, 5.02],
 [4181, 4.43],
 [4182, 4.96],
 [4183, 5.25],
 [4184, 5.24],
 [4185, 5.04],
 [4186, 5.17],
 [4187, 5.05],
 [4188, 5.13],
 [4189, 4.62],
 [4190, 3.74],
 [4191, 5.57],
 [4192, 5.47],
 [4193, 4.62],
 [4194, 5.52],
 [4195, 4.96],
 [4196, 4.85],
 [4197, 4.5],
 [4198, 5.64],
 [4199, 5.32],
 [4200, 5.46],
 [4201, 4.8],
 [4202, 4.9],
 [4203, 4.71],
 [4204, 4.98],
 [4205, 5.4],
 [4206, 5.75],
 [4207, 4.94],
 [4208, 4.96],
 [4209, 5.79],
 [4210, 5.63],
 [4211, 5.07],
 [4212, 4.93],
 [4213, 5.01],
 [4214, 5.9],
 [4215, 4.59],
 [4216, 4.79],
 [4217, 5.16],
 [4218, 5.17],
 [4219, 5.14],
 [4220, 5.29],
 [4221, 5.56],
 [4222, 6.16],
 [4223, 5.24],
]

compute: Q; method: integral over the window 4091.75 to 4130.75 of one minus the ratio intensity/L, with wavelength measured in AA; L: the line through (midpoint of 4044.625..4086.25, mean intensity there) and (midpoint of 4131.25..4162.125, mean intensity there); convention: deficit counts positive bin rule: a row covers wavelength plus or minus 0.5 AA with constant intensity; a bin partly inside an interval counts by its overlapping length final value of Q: 4.3 AA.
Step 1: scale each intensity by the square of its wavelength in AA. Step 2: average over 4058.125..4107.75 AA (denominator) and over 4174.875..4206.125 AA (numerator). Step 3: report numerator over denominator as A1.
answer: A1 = 1.11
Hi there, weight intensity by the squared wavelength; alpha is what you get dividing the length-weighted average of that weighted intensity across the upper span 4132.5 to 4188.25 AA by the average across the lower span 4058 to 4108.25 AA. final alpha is 1.1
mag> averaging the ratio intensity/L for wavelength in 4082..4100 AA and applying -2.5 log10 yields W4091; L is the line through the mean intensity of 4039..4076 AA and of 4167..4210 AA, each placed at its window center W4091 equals 0.18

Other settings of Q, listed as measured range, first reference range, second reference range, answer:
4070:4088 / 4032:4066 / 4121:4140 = 1.3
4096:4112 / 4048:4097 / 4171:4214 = 3.5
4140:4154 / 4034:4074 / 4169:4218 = 0.5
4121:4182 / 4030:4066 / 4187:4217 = 1.5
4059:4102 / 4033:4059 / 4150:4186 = 4.1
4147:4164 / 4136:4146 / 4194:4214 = -1.0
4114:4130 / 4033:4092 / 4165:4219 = 0.4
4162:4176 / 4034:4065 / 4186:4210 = -0.2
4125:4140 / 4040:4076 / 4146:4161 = 0.5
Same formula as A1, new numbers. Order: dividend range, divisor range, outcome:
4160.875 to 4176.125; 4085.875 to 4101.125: 1.22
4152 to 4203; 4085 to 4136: 1.13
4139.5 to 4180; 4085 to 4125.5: 1.15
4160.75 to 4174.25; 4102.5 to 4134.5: 1.13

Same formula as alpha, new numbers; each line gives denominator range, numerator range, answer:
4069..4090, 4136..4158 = 1.04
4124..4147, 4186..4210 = 1.05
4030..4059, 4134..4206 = 0.99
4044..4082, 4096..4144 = 0.90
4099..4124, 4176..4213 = 1.16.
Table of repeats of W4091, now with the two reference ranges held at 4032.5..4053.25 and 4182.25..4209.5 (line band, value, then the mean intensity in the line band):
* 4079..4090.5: 0.11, 4.87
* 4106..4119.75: 0.14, 4.69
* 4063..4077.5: 0.02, 5.35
